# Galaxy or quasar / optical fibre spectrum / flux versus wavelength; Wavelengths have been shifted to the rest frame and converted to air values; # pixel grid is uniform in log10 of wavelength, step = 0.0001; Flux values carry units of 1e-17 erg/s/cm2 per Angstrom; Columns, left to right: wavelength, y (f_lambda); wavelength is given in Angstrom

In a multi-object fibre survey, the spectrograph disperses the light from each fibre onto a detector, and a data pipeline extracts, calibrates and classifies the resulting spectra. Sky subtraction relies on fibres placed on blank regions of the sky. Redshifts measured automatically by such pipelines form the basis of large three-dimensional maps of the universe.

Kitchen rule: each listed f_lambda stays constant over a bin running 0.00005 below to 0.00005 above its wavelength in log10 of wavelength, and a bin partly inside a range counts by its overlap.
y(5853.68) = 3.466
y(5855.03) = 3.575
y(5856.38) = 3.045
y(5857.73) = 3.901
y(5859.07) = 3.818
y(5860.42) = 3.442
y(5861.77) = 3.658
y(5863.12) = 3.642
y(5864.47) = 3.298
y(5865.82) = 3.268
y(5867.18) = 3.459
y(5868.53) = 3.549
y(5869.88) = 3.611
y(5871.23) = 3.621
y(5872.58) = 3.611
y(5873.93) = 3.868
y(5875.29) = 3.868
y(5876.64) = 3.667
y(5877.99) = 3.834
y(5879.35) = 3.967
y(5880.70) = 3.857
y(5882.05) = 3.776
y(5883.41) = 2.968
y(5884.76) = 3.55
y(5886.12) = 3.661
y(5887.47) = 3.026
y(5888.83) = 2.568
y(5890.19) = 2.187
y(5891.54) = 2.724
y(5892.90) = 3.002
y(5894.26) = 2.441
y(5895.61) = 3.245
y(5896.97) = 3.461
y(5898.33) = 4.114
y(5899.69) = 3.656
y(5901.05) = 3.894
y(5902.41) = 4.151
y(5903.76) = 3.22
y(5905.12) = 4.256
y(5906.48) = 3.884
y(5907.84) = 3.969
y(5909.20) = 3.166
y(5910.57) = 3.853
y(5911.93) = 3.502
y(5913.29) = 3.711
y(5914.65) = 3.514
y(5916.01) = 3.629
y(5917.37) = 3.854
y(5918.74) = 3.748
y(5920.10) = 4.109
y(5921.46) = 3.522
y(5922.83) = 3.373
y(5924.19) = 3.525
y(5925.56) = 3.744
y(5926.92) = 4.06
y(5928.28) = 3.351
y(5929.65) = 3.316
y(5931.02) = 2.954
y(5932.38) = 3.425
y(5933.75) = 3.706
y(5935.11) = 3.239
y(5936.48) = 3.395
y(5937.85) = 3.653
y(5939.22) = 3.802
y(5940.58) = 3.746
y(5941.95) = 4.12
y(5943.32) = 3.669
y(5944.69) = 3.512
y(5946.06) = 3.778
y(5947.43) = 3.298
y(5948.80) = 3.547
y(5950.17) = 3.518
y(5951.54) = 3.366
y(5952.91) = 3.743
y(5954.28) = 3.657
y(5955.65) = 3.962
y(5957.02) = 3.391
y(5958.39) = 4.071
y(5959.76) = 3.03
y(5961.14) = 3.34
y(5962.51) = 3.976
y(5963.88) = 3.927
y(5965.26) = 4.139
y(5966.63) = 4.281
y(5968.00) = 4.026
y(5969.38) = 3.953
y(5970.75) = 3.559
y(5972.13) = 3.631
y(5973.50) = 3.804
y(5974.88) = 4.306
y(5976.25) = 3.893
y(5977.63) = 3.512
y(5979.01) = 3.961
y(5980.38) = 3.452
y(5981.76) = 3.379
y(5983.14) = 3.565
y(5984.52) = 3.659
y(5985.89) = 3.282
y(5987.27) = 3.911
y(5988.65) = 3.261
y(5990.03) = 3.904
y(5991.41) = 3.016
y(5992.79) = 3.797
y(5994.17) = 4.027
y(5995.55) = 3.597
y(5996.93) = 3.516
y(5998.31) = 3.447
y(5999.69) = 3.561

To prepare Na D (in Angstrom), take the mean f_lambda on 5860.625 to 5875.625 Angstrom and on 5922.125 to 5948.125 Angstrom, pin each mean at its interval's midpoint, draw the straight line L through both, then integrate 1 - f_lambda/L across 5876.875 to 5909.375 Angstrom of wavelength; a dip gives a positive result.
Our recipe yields 1.1 Angstrom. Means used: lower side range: 3.57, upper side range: 3.56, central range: 3.45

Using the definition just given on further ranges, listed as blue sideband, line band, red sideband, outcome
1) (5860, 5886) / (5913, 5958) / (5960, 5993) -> 0.8 Angstrom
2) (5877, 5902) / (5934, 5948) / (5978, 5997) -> -0.6 Angstrom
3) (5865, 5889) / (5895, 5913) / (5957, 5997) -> -0.6 Angstrom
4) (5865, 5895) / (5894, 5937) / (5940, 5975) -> -0.9 Angstrom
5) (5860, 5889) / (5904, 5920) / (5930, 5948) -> -0.8 Angstrom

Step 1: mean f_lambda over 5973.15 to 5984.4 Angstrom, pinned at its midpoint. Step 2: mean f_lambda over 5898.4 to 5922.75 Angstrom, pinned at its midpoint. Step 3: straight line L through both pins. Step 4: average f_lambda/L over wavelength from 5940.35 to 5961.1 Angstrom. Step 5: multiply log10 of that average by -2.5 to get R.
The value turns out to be 0.04 mag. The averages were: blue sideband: 3.74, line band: 3.61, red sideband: 3.73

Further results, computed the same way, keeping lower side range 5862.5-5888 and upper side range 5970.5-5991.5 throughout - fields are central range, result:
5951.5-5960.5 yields 0.005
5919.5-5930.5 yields 0.002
